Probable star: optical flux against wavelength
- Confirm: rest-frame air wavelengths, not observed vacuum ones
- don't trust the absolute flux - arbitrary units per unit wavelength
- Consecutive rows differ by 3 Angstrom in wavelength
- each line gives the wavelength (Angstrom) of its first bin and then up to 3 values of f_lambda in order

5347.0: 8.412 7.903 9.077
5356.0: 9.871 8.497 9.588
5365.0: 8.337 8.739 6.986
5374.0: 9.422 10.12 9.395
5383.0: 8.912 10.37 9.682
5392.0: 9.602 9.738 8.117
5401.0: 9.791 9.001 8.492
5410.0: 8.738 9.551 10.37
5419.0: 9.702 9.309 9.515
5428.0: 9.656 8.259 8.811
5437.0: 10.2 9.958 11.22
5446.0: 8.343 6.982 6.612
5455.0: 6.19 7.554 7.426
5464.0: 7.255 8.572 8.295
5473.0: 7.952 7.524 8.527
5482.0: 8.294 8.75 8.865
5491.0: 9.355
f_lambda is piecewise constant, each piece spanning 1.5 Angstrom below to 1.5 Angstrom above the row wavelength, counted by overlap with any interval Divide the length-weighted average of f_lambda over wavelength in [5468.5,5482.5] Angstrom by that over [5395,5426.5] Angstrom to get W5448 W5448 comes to 0.87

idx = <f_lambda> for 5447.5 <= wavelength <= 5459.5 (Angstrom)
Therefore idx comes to 6.83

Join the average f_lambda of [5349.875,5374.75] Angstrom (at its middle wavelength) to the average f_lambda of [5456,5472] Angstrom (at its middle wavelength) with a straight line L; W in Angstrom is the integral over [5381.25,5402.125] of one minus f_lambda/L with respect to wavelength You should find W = -2.5 Angstrom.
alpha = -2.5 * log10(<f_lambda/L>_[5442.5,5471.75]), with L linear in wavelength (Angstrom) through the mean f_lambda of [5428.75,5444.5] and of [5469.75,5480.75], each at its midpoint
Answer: 0.14 mag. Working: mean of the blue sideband 9.69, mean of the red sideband 8.05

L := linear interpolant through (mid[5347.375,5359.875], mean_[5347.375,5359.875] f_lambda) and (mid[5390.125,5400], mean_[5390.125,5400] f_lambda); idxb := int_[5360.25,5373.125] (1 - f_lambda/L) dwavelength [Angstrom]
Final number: 0.68 Angstrom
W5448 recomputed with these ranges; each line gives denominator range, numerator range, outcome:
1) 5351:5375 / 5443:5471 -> 0.87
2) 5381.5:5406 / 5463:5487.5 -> 0.87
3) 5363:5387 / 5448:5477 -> 0.83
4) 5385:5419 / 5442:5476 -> 0.83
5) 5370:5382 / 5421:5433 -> 1.01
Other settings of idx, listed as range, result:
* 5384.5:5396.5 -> 9.85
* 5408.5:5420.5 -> 9.59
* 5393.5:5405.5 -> 9.16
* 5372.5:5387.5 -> 9.64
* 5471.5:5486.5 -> 8.21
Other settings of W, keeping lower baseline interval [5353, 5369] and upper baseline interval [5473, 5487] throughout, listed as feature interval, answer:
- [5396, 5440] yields -3.2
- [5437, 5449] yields -1.5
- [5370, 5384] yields -0.2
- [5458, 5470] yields 0.8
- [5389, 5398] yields -0.6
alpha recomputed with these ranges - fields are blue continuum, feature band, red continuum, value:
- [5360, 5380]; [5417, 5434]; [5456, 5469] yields -0.139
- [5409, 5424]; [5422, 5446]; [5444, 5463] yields -0.133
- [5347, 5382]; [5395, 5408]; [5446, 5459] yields -0.112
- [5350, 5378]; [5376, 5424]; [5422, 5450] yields -0.042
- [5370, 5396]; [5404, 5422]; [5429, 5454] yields -0.031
